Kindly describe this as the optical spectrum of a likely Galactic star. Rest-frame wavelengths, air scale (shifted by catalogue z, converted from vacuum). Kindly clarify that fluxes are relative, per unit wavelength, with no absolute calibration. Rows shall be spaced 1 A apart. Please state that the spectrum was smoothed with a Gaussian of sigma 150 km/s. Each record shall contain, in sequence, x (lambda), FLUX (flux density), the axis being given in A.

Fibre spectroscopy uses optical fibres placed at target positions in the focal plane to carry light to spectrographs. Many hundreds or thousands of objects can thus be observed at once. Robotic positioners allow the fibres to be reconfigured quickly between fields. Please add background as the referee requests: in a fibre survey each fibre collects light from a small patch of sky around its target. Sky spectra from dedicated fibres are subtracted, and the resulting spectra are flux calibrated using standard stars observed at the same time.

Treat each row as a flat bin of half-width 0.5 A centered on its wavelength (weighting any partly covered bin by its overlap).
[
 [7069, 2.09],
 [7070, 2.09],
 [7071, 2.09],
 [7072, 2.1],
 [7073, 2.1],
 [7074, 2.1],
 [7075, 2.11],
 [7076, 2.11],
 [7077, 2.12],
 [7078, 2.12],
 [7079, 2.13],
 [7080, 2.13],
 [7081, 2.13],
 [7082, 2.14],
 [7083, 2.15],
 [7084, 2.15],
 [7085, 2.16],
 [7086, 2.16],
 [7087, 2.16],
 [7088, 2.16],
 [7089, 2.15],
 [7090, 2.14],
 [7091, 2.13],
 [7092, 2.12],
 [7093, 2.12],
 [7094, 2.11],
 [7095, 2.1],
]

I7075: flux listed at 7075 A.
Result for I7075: 2.11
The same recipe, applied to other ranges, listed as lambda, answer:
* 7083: 2.15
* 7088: 2.16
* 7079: 2.13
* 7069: 2.09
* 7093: 2.12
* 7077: 2.12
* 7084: 2.15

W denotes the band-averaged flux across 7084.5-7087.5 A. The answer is 2.16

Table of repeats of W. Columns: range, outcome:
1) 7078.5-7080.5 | 2.13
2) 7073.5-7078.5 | 2.11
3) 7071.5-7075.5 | 2.1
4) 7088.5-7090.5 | 2.15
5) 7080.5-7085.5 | 2.15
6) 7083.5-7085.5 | 2.16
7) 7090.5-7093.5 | 2.12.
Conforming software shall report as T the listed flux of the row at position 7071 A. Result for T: 2.09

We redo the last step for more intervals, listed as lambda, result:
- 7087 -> 2.16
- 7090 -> 2.14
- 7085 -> 2.16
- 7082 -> 2.14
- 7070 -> 2.09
